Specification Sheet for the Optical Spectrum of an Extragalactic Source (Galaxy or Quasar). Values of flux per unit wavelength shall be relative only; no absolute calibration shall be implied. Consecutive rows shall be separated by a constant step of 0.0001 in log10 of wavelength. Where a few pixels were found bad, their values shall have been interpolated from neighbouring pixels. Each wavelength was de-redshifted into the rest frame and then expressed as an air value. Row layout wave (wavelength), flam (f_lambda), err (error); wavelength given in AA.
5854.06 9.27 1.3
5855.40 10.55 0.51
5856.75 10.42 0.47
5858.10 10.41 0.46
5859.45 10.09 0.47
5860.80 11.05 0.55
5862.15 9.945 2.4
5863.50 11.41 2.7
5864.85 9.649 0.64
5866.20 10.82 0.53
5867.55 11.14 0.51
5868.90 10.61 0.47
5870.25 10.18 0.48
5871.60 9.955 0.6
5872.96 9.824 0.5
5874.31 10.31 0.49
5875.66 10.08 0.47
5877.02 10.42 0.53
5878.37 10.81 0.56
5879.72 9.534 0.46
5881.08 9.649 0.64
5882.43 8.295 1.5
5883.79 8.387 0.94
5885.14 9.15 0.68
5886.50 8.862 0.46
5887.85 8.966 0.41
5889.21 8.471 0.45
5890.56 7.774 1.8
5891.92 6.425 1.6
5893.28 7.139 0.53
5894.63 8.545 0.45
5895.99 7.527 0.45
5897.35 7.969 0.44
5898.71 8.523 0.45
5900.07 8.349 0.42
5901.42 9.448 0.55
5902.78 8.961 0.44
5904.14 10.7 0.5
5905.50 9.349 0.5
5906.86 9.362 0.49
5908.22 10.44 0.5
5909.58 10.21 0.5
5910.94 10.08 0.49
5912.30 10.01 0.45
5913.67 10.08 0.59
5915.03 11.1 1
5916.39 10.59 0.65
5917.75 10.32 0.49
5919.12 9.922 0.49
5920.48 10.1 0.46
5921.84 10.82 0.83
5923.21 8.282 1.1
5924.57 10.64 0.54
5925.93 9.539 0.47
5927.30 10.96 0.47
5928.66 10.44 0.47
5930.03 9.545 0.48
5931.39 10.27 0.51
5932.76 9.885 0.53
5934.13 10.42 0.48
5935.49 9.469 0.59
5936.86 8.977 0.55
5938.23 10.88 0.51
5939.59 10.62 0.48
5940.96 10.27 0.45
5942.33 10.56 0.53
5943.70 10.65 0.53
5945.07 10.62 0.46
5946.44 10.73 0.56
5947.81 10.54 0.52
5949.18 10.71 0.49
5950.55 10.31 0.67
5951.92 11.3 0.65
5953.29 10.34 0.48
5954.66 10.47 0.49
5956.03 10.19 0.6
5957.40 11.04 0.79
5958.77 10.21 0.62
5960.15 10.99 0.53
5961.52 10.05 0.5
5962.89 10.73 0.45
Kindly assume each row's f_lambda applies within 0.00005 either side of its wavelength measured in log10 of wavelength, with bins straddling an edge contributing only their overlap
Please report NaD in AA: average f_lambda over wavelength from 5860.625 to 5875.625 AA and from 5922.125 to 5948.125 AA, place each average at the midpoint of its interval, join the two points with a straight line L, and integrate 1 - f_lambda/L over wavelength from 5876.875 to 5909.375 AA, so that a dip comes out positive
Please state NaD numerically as 4.6 AA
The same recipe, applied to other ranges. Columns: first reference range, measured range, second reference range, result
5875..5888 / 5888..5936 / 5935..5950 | 2.14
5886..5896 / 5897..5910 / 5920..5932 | -0.91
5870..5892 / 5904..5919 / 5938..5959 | -0.44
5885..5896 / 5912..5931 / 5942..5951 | -1.43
